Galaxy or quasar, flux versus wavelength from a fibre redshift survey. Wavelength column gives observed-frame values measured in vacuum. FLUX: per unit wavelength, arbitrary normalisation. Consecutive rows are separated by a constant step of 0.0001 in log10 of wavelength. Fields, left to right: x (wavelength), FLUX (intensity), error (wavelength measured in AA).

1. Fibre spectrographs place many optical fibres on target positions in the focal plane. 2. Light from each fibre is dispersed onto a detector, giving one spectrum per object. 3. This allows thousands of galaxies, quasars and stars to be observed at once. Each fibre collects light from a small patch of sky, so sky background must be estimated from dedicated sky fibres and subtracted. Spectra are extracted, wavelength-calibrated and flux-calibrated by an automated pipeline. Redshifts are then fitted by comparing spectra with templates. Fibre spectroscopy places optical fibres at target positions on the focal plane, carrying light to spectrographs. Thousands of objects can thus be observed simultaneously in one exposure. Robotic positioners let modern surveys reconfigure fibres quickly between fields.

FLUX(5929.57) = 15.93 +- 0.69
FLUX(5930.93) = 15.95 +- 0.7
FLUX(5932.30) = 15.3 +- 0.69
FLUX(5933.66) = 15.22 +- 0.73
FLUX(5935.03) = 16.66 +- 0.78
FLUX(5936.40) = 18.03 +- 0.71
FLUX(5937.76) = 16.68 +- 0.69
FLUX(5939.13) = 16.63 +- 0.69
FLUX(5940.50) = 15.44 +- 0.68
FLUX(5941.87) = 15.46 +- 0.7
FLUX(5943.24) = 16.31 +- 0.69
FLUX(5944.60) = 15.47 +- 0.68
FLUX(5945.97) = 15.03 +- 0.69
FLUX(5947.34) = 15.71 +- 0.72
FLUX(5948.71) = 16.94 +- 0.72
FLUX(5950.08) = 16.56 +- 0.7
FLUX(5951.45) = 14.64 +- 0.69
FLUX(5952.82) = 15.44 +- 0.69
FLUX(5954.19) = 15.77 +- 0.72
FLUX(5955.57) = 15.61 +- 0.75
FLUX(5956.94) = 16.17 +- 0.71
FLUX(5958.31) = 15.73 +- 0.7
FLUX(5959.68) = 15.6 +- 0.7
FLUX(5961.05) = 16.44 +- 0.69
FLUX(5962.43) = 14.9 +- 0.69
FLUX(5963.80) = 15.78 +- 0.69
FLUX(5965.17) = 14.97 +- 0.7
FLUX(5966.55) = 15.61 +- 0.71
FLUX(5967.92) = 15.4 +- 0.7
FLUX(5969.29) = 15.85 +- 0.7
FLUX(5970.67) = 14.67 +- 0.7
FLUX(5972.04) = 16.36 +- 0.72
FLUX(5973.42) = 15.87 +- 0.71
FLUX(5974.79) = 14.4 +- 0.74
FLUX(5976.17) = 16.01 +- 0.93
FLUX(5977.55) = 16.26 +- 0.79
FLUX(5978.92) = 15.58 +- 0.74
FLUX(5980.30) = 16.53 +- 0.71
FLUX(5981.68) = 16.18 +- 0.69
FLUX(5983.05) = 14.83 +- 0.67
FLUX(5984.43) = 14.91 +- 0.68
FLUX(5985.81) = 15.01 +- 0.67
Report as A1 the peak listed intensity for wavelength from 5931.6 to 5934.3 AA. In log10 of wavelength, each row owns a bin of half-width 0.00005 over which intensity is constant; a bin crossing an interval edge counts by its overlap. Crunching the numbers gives 15.3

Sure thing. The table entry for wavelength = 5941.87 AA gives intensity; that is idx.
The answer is 15.46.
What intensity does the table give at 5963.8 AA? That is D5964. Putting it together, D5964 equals 15.78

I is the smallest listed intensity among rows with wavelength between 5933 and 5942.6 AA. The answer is 15.22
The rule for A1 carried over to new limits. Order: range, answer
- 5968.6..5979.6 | 16.36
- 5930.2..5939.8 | 18.03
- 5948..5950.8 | 16.94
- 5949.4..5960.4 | 16.56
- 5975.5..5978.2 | 16.26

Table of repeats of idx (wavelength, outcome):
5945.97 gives 15.03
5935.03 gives 16.66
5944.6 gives 15.47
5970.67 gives 14.67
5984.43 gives 14.91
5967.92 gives 15.4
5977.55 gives 16.26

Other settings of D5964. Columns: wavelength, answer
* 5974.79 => 14.4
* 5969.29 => 15.85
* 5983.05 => 14.83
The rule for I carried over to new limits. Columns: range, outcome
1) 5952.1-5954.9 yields 15.44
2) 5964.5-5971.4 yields 14.67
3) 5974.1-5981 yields 14.4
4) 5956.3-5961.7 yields 15.6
